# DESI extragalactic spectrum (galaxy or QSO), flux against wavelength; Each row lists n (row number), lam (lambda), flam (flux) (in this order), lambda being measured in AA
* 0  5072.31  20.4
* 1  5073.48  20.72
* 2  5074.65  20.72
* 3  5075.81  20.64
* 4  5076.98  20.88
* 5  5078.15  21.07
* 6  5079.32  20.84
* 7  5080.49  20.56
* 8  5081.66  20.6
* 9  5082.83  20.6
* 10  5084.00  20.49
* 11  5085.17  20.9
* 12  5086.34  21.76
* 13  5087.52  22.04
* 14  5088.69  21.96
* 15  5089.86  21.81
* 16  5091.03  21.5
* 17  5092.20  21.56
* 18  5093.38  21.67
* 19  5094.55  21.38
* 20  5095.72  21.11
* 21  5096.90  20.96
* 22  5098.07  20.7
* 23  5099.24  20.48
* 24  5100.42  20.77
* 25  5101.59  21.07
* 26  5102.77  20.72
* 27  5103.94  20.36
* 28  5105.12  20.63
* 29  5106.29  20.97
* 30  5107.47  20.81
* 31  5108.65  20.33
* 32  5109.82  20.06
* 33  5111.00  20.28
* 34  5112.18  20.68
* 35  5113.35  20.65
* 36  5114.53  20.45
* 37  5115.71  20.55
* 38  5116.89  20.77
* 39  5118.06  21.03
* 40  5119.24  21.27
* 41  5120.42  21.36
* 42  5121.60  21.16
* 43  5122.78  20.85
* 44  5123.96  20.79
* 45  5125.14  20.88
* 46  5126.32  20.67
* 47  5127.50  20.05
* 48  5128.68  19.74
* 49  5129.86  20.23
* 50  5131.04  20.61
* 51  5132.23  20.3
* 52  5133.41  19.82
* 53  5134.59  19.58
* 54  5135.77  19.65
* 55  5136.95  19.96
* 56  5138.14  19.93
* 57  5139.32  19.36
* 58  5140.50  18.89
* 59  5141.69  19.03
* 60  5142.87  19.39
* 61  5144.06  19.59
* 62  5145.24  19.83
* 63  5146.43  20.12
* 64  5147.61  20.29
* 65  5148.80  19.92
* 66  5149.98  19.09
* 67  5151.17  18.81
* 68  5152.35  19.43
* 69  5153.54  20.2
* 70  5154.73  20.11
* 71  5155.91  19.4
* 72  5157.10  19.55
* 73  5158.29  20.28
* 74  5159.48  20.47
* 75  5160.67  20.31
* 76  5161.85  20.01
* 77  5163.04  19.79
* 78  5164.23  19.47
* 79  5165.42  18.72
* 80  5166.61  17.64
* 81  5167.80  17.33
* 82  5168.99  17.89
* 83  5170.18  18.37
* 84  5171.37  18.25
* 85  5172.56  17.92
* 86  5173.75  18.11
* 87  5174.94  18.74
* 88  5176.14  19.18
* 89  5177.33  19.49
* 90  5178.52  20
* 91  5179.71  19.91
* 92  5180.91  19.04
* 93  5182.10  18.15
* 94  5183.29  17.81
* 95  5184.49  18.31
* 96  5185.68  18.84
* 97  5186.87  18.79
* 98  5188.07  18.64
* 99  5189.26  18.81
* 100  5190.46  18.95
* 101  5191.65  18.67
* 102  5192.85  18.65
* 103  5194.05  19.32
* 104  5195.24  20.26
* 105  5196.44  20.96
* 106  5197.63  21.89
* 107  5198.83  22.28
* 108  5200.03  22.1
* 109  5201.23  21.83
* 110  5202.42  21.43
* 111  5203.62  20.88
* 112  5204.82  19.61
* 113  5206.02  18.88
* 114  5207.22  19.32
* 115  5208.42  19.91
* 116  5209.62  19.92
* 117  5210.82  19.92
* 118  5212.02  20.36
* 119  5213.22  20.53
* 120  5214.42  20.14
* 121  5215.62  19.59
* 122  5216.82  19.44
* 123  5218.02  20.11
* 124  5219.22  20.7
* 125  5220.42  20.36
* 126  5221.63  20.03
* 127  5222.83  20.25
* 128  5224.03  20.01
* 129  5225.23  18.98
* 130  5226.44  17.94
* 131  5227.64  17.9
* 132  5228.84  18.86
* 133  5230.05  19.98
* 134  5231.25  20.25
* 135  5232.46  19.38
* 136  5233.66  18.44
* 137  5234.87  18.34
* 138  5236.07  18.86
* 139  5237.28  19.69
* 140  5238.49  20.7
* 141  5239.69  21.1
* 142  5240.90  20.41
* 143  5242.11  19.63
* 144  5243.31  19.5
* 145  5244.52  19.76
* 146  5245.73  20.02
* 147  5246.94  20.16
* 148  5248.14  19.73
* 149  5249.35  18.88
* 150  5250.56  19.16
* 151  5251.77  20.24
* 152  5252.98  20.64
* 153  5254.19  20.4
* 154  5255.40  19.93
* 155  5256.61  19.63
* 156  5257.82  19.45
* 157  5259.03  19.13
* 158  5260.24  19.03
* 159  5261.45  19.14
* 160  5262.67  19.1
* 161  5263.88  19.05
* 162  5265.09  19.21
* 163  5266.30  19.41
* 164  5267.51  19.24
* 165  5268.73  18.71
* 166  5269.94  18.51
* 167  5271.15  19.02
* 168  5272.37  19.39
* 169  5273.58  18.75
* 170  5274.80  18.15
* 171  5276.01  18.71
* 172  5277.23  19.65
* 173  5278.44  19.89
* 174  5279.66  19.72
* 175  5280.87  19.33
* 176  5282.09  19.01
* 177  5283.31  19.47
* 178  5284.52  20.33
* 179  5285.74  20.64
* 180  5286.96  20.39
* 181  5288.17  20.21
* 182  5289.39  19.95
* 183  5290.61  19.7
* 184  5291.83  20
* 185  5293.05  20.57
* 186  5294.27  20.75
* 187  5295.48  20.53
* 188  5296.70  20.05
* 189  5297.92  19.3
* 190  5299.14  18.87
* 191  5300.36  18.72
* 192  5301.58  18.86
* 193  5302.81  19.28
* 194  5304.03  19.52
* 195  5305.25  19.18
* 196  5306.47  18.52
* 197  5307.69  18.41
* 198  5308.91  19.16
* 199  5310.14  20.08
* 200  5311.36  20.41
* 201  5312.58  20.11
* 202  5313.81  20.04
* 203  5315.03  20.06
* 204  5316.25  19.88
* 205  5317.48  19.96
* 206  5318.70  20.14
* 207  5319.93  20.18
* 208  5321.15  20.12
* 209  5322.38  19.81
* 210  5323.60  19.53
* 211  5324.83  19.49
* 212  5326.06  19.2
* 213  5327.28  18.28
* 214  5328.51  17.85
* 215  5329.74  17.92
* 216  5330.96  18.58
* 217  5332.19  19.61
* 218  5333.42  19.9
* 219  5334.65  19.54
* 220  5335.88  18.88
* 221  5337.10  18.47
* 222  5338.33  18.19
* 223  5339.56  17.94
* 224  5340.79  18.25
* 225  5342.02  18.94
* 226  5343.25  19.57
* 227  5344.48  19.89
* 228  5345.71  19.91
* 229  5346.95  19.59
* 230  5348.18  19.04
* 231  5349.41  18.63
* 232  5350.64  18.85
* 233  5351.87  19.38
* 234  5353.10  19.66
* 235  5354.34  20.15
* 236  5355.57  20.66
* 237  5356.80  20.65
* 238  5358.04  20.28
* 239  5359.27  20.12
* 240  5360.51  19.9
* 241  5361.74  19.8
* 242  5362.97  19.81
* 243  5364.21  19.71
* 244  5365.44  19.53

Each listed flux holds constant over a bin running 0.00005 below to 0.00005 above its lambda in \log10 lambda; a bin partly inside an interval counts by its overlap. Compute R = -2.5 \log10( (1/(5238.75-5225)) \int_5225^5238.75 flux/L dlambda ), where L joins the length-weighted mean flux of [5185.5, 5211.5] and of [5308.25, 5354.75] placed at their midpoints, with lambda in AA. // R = 0.04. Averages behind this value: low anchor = 20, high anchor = 19.3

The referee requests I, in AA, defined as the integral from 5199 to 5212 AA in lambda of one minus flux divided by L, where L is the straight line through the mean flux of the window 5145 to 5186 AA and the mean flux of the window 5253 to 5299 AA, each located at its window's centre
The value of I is -0.8 AA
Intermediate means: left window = 19.2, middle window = 20.4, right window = 19.6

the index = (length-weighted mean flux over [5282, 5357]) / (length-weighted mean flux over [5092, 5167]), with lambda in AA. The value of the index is 0.96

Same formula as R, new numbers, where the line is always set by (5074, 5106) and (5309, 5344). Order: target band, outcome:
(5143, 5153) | 0.053 mag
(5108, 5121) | 0.009 mag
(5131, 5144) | 0.057 mag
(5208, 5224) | 0.001 mag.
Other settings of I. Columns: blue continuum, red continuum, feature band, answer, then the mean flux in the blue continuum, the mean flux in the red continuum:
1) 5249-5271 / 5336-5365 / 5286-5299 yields -0.47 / 19.4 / 19.4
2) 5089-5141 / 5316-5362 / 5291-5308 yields 0.09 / 20.6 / 19.4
